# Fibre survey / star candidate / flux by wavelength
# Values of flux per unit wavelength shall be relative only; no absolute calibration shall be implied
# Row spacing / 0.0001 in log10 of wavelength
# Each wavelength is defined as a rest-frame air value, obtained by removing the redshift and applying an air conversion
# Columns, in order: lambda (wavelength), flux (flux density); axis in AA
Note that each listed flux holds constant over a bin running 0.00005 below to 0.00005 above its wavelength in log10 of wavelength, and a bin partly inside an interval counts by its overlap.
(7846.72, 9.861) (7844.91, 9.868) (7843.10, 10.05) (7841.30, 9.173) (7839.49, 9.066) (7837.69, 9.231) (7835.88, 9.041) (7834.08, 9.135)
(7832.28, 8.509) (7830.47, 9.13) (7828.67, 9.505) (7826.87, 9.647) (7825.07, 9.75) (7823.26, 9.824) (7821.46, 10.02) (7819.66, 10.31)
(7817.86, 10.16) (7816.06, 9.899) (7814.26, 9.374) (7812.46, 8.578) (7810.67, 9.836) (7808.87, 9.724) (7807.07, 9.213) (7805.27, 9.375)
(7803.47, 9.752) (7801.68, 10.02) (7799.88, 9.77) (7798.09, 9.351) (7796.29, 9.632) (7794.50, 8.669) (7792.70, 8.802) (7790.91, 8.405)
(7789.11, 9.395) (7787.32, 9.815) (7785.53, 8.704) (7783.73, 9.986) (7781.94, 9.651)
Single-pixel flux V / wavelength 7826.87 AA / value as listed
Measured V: 9.647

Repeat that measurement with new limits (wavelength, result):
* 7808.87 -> 9.724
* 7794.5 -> 8.669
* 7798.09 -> 9.351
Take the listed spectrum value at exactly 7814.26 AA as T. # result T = 9.374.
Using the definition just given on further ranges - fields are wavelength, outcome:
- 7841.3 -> 9.173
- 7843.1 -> 10.05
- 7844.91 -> 9.868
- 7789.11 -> 9.395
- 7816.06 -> 9.899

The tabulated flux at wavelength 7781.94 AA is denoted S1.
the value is 9.651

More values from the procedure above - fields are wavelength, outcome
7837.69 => 9.231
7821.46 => 10.02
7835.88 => 9.041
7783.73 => 9.986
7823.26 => 9.824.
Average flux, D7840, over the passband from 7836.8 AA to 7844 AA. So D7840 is 9.39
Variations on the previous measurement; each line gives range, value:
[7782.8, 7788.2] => 9.5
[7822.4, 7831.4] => 9.56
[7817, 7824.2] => 10.1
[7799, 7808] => 9.62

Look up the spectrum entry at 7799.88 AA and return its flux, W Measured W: 9.77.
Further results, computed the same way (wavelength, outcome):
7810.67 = 9.836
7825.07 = 9.75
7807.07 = 9.213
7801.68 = 10.02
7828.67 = 9.505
